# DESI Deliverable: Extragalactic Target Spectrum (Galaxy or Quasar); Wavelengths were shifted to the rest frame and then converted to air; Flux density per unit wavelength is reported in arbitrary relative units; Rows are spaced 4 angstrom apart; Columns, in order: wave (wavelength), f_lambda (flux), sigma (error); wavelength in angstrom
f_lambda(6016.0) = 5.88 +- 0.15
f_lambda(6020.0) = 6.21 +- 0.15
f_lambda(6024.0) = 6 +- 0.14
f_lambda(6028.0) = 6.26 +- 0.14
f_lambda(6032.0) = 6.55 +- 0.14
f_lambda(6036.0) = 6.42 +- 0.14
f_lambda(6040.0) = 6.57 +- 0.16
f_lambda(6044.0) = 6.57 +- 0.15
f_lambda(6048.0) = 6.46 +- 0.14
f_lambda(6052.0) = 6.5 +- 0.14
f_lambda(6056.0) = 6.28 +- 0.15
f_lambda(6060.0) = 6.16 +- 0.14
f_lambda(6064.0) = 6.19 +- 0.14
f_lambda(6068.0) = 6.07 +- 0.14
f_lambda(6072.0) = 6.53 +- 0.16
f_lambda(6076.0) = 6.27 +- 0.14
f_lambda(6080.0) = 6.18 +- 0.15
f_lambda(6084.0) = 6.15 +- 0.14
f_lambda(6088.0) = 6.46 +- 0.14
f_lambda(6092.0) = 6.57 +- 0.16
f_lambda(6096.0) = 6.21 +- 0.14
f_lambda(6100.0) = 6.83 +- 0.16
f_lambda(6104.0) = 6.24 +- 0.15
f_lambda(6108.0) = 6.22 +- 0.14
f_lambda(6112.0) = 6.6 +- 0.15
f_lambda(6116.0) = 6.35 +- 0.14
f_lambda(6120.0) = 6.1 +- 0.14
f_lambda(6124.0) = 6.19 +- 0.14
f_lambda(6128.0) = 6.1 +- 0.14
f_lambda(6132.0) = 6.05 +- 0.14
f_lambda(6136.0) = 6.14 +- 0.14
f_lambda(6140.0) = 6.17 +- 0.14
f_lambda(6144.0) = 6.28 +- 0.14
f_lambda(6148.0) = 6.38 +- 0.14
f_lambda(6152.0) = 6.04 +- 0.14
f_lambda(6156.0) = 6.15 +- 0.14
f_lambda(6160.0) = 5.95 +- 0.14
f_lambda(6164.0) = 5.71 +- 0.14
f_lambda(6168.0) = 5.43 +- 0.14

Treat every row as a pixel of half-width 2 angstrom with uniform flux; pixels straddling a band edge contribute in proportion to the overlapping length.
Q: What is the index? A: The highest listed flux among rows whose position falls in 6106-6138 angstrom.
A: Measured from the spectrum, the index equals 6.6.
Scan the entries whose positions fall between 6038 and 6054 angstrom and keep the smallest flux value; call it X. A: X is 6.46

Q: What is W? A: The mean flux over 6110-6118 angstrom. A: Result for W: 6.47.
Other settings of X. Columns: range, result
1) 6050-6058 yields 6.28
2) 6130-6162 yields 5.95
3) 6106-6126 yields 6.1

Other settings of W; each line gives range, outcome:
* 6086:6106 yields 6.46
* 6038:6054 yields 6.53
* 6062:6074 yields 6.26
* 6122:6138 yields 6.12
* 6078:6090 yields 6.26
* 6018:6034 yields 6.25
